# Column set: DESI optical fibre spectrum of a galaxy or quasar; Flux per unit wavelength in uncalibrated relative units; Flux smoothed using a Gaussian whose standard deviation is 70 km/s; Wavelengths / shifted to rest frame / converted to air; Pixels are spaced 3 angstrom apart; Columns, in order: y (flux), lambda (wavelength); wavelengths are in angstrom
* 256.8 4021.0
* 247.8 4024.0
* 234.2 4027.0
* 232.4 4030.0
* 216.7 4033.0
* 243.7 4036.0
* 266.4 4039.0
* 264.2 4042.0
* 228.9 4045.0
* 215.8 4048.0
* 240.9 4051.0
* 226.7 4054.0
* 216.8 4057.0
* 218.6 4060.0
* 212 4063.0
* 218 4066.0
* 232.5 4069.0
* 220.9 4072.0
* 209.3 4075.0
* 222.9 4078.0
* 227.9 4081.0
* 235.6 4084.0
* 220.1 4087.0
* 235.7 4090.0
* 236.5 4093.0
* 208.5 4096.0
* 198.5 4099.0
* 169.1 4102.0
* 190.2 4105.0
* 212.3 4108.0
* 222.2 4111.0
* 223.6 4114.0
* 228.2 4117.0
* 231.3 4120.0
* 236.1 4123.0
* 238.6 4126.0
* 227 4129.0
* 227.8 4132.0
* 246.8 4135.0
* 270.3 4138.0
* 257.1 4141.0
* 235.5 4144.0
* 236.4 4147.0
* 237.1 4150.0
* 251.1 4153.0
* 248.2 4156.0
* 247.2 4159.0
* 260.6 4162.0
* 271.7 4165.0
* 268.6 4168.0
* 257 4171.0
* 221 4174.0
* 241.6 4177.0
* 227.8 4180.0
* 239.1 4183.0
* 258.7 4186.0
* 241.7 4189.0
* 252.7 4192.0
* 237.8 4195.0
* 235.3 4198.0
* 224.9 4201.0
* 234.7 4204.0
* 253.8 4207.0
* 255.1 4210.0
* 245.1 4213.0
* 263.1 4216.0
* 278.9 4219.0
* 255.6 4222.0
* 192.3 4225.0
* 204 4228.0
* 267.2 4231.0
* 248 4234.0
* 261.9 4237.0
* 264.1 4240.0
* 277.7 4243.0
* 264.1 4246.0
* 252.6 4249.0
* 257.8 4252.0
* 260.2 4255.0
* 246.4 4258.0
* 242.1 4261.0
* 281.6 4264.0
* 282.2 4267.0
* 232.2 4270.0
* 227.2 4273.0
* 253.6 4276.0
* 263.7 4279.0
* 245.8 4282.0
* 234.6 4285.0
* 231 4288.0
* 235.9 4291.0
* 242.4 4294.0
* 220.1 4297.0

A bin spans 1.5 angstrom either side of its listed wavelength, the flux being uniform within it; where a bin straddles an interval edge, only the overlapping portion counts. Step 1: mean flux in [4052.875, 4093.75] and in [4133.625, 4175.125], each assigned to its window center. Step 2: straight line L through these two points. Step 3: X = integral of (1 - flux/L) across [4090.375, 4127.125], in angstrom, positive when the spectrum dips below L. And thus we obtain 3.0 angstrom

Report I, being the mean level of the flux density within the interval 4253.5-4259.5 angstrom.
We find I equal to 253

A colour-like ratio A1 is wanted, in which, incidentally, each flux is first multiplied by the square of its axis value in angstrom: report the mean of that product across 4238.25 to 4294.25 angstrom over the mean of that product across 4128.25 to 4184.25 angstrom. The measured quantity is 1.08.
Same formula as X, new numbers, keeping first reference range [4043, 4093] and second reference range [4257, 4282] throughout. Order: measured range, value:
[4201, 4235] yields 0.2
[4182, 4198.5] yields -0.2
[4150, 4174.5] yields -1.6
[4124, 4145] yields -0.8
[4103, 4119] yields 1.1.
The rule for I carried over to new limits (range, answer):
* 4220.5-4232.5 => 230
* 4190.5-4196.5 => 245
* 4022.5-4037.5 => 235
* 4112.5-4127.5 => 232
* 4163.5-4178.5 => 252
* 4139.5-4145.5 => 246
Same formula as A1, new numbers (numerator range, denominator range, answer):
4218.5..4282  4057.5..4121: 1.25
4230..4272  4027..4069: 1.24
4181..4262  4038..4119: 1.20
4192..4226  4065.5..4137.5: 1.16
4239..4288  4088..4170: 1.16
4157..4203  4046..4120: 1.18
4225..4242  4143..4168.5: 1.02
